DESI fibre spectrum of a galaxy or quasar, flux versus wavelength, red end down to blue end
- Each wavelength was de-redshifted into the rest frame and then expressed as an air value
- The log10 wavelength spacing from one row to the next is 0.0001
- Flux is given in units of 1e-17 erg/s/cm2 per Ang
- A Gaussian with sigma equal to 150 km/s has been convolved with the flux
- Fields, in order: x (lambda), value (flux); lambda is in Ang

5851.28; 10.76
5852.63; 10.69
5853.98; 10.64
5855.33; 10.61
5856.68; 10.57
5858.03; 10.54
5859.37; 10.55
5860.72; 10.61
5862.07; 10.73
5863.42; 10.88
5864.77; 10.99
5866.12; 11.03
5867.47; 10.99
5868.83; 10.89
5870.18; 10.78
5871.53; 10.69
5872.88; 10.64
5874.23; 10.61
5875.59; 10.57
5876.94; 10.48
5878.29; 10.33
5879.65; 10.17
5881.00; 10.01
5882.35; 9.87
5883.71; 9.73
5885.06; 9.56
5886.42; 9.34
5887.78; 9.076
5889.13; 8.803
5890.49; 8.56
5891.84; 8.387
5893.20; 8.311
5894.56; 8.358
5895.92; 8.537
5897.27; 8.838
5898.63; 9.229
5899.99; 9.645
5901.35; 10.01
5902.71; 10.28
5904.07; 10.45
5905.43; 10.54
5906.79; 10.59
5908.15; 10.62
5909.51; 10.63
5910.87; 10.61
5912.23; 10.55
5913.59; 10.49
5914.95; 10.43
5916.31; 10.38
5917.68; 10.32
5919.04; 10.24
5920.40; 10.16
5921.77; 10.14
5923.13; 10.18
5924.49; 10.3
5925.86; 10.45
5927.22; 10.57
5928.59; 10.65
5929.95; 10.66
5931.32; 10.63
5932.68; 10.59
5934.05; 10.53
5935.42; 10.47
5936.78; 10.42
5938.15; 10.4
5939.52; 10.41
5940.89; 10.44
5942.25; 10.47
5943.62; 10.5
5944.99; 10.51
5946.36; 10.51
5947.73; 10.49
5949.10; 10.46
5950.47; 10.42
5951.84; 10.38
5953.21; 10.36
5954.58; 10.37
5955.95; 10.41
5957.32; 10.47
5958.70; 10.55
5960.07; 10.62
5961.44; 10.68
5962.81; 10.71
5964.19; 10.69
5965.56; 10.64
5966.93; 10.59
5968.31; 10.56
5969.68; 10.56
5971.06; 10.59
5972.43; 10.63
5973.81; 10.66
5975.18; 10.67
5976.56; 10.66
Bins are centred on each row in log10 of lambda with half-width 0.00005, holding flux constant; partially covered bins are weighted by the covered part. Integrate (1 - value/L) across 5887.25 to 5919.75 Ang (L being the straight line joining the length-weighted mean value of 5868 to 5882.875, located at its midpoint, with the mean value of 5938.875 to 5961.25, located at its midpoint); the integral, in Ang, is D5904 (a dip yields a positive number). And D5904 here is 2.23 Ang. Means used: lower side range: 10.5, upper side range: 10.5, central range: 9.75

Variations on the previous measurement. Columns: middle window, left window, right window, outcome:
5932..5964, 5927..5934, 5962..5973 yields 0.4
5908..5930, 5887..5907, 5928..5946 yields -1.0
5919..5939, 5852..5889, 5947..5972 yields 0.1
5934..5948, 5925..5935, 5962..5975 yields 0.2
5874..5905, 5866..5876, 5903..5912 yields 3.3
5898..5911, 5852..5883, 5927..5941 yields 0.4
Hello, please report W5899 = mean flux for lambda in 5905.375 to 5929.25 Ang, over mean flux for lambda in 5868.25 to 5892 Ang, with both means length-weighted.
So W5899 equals 1.05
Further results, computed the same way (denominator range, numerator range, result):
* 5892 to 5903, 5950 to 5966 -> 1.16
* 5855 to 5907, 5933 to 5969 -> 1.05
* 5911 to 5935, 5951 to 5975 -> 1.01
